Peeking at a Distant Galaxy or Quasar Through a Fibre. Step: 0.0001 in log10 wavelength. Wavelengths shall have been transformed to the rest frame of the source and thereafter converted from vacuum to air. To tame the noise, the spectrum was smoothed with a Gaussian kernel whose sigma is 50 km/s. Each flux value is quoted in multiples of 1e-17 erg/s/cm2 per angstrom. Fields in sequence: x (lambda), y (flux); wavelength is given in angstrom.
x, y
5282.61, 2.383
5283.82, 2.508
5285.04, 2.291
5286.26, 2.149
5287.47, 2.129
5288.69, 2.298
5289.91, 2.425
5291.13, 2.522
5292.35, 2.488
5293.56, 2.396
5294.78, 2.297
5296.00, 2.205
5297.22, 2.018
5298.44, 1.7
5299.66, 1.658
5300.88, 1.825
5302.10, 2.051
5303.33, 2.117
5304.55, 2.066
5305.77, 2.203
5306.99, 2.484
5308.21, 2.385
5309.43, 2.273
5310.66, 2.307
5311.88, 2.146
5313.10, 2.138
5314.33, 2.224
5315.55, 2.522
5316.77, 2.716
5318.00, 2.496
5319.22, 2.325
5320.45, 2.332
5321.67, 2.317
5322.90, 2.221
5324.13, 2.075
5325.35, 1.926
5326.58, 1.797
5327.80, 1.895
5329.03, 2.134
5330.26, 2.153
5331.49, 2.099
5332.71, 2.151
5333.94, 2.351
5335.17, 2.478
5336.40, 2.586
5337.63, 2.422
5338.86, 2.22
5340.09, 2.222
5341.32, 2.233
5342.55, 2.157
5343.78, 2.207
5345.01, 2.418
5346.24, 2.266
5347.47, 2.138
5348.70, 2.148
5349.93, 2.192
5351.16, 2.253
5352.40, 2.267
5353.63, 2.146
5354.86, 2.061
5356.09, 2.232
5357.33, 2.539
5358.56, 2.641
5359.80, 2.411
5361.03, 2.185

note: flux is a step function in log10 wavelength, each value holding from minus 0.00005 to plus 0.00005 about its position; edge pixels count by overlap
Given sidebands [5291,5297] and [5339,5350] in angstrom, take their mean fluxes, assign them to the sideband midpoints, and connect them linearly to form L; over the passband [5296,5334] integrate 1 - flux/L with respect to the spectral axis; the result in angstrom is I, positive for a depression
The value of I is 2.20 angstrom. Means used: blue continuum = 2.35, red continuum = 2.22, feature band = 2.16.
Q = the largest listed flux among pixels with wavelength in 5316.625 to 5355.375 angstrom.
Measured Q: 2.716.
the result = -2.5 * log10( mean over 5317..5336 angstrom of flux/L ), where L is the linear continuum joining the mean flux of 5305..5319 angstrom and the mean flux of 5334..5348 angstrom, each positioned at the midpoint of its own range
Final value 0.06 mag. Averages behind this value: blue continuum 2.35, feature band 2.2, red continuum 2.31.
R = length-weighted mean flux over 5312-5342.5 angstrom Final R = 2.25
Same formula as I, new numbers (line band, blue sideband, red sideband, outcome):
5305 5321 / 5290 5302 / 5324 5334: -2.0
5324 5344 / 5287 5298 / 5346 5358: 0.6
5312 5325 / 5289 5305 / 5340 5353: -0.9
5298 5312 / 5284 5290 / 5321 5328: 0.3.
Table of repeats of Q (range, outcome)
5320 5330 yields 2.332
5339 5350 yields 2.418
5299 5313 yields 2.484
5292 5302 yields 2.488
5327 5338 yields 2.586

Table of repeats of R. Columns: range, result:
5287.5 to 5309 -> 2.18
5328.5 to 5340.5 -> 2.28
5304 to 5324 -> 2.32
